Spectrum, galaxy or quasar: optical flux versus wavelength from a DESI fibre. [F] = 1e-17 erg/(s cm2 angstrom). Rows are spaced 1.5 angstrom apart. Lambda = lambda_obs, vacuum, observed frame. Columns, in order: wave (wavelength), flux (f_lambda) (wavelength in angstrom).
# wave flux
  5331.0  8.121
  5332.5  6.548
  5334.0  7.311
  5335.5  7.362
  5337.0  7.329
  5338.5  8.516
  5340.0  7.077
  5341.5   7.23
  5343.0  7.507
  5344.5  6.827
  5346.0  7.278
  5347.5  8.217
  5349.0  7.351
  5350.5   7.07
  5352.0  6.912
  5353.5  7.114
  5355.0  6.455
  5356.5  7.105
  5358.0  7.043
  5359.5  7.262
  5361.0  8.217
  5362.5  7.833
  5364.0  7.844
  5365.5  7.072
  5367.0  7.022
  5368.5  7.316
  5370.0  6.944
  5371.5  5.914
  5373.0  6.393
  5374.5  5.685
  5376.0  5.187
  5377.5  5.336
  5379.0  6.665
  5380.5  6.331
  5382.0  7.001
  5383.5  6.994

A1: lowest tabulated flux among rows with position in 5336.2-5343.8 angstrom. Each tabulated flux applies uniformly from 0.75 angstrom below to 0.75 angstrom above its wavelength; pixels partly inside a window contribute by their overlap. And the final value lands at 7.077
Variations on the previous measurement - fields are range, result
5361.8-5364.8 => 7.833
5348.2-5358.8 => 6.455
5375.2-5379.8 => 5.187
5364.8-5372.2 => 5.914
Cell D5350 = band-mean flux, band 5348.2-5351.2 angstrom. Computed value 7.23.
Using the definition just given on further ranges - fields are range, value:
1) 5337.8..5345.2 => 7.43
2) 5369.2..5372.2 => 6.45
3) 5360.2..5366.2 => 7.74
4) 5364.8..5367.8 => 7.05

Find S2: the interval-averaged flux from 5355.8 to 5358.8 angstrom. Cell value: 7.08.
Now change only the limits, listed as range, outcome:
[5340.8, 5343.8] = 7.36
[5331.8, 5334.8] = 6.94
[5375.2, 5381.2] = 5.87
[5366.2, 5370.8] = 7.08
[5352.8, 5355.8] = 6.78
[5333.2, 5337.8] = 7.34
